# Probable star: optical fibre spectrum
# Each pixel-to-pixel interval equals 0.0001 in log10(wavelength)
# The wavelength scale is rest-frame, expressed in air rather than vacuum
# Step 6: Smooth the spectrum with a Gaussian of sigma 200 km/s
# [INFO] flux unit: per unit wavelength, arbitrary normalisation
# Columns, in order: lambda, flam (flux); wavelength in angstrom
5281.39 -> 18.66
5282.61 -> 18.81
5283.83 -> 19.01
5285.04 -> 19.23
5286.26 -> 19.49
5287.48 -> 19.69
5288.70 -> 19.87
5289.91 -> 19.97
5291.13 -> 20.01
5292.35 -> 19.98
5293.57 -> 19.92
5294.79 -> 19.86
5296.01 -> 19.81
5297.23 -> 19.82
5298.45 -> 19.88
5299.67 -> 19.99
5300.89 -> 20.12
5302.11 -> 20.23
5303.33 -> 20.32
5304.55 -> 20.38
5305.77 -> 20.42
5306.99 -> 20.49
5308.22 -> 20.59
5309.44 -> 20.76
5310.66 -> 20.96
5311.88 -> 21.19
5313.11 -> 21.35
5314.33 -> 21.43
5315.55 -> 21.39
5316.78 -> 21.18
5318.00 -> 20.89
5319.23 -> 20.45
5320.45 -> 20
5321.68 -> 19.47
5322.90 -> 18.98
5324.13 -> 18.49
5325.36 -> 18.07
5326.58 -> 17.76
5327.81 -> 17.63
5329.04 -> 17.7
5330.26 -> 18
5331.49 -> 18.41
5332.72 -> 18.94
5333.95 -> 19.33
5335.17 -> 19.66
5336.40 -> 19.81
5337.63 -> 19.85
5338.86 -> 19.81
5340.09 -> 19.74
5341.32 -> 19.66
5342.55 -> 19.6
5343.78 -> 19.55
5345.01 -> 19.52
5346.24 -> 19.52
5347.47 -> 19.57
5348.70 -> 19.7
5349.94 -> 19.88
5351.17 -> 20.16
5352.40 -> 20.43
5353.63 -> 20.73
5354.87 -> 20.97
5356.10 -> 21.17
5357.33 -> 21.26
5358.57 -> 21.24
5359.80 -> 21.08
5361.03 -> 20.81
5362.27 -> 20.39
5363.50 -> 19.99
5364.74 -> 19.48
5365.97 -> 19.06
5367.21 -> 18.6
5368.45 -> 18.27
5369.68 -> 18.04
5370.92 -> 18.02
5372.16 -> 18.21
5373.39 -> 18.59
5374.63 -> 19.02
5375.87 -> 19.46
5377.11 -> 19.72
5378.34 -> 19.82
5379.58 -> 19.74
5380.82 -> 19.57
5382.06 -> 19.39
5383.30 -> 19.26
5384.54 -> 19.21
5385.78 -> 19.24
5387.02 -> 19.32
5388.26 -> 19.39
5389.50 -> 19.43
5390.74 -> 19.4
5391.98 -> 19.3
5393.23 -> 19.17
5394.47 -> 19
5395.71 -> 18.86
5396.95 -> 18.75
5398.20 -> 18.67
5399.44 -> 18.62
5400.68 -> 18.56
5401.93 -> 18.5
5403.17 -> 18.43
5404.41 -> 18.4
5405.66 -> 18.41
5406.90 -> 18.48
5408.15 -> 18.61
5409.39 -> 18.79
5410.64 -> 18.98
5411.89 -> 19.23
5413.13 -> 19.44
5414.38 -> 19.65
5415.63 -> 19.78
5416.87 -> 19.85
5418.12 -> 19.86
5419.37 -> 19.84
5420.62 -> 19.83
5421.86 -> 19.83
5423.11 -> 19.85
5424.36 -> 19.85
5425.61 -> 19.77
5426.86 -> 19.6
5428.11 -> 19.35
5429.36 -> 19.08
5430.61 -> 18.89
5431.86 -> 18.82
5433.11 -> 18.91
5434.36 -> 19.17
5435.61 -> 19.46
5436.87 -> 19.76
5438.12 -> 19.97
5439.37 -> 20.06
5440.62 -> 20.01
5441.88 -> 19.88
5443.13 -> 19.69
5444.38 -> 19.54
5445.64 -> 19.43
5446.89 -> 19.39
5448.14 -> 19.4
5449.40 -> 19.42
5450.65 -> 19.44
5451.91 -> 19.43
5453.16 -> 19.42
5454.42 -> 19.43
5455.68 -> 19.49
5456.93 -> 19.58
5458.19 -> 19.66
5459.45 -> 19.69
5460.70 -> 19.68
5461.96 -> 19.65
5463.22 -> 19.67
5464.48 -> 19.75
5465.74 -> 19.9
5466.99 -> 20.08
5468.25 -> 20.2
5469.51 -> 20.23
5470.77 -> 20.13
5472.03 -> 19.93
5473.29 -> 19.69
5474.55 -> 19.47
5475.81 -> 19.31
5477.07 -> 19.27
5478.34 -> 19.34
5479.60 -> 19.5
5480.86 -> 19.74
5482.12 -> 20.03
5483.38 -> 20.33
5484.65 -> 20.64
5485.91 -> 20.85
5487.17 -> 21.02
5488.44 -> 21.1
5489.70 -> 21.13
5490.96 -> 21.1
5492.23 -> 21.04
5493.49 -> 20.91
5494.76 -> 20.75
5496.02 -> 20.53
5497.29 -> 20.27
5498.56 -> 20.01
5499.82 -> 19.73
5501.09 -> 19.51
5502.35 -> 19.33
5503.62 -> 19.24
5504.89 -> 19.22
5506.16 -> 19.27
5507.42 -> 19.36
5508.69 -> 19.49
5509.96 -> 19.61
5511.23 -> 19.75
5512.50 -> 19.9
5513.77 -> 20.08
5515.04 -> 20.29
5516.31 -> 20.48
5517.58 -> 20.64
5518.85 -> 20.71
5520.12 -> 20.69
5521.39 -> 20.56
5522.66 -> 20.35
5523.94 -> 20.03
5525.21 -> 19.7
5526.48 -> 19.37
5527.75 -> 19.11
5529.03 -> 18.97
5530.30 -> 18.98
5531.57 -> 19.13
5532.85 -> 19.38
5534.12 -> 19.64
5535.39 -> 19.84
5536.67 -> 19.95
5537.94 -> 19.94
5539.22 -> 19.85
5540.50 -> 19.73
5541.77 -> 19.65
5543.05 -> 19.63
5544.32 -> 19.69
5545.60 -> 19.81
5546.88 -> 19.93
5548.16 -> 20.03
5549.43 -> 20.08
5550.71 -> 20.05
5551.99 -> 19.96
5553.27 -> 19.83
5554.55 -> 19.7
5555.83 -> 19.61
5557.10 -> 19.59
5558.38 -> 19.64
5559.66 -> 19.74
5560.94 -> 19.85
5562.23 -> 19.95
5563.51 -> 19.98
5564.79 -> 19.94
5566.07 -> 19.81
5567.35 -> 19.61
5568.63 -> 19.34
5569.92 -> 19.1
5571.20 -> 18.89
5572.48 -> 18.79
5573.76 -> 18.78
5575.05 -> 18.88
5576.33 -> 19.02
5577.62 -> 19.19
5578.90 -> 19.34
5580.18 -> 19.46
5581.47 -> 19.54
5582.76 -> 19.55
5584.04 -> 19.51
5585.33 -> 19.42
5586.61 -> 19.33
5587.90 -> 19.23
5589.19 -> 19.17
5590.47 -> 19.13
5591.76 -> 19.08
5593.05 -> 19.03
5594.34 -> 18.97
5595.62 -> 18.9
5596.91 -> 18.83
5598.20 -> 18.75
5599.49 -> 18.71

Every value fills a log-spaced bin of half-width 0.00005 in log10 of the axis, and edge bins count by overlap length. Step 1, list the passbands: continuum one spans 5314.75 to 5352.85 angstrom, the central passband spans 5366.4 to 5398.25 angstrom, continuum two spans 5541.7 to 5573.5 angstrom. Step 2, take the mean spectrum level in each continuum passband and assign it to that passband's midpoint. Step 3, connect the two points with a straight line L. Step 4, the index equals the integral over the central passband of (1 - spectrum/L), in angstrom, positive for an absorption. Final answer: 0.73 angstrom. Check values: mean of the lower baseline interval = 19.5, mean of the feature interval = 19.1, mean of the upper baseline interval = 19.7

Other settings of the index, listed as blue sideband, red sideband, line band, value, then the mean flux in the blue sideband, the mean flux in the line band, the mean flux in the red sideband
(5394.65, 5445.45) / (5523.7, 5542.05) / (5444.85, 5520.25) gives -2.0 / 19.3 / 19.9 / 19.5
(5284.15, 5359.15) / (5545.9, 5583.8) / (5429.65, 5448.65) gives 0.2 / 19.9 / 19.5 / 19.6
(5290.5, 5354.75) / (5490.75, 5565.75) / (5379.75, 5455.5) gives 2.1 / 19.8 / 19.3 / 19.9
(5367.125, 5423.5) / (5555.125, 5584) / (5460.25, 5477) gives -0.5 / 19.1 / 19.8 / 19.4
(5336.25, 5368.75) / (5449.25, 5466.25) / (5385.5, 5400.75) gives 0.6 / 20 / 19.1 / 19.6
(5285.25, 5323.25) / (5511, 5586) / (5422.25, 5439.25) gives 0.5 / 20.3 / 19.4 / 19.7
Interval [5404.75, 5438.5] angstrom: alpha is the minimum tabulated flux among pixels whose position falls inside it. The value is 18.41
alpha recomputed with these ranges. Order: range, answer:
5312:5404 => 17.63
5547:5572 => 18.89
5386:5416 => 18.4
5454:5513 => 19.22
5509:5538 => 18.97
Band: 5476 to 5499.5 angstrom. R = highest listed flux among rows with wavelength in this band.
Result 21.13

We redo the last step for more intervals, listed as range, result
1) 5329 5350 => 19.88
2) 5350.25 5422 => 21.26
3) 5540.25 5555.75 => 20.08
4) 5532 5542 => 19.95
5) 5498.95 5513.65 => 19.9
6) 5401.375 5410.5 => 18.79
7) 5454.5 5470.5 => 20.23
